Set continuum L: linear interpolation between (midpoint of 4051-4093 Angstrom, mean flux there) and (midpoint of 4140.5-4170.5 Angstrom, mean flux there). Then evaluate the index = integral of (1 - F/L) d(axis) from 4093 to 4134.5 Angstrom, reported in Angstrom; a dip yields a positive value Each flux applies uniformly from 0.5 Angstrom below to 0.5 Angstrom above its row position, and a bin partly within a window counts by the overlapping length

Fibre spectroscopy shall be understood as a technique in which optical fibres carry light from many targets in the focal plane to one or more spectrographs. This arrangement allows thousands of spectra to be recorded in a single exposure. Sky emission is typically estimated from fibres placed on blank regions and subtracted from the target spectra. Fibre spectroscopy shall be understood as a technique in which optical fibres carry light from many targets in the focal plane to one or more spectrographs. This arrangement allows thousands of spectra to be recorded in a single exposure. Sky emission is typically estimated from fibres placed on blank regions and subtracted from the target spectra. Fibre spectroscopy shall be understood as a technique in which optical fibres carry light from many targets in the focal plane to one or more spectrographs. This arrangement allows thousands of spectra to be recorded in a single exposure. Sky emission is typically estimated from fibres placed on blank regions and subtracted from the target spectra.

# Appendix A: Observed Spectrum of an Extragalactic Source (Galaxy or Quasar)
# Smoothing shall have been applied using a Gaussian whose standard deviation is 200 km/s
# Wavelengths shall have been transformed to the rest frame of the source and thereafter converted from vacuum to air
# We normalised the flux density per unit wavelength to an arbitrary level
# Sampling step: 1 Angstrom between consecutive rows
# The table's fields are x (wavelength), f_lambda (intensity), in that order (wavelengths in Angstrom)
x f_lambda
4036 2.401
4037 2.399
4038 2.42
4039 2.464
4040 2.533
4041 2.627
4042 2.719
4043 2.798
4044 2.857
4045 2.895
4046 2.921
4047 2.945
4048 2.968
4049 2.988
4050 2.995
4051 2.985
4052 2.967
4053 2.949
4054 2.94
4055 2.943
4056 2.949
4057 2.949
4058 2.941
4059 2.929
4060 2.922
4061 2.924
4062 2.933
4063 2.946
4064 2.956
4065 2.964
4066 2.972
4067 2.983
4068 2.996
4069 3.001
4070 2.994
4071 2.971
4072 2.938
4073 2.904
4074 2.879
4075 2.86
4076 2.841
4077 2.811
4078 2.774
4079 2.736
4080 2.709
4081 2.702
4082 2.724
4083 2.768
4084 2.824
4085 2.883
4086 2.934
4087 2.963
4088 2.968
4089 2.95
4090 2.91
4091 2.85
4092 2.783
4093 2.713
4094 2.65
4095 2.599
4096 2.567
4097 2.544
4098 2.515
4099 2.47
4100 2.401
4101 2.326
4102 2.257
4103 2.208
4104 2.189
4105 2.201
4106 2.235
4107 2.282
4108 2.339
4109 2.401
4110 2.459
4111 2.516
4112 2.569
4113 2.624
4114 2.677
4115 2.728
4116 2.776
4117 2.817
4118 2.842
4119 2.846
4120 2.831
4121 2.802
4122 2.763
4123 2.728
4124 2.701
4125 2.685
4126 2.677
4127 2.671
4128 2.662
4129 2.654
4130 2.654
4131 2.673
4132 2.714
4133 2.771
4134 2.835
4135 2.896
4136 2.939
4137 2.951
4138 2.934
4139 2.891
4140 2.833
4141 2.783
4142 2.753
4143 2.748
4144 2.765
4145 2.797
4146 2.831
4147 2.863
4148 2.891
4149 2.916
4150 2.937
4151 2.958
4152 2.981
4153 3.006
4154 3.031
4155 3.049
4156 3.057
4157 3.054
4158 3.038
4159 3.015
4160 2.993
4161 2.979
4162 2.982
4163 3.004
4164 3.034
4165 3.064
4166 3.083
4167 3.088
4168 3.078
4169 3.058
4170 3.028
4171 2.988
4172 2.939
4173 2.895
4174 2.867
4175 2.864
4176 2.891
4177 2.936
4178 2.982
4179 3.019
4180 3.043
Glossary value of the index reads 4.9 Angstrom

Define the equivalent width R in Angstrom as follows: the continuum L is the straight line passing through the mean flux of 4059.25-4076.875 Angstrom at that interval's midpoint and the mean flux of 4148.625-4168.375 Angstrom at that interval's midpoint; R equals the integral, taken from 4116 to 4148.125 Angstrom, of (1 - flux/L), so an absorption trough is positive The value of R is 2.2 Angstrom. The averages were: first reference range 2.94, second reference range 3.02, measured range 2.79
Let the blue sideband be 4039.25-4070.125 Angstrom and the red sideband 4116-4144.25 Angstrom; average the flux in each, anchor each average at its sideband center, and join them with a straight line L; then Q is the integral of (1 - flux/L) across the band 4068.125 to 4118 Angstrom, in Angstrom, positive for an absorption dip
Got 3.0 Angstrom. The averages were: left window 2.91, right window 2.78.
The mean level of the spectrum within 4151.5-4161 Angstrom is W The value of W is 3.02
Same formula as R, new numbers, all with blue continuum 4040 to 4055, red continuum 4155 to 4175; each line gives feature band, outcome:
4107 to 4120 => 1.4 Angstrom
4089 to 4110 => 3.3 Angstrom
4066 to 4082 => 0.2 Angstrom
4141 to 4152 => 0.5 Angstrom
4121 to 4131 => 0.9 Angstrom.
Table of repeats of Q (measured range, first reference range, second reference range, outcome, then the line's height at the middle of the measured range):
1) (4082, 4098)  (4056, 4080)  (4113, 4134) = 0.3 Angstrom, 2.84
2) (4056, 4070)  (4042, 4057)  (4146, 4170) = -0.1 Angstrom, 2.94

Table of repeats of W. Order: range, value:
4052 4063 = 2.94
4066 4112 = 2.68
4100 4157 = 2.71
